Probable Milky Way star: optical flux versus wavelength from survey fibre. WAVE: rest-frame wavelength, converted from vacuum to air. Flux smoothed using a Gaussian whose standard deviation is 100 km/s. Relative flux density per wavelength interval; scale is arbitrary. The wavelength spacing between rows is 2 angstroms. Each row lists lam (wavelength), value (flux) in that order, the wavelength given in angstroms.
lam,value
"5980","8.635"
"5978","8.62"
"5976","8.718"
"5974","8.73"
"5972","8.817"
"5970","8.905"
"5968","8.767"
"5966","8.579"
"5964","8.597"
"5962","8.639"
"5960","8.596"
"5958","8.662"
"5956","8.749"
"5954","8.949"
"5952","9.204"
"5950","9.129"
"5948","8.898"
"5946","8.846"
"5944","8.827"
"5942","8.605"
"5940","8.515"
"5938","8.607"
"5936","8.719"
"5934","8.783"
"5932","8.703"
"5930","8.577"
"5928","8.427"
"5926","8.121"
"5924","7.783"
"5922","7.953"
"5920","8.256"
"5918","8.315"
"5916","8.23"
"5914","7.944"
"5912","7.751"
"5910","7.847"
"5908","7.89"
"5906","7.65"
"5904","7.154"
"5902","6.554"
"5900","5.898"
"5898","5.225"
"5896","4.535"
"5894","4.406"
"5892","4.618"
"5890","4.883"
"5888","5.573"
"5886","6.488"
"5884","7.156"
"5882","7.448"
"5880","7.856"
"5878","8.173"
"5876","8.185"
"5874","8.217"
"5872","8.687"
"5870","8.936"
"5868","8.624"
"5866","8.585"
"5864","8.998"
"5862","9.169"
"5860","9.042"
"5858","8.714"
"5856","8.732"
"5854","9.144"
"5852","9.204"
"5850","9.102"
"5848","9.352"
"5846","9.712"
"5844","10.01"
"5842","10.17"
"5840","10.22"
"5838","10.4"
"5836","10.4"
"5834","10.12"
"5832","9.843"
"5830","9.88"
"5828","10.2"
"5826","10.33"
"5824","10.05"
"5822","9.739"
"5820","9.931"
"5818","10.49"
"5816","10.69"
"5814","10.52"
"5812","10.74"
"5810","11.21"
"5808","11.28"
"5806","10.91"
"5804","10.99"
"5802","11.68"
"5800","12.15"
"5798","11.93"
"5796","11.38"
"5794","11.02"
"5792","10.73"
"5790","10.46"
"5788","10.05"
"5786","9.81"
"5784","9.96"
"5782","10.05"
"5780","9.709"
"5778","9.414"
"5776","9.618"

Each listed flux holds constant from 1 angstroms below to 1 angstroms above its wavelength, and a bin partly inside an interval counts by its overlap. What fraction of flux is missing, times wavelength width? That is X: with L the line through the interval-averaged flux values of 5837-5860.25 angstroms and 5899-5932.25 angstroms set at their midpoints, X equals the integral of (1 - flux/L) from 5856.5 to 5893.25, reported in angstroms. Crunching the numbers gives 4.7 angstroms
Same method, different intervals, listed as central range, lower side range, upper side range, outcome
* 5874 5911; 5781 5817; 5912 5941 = 10.0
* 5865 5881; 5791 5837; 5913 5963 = 2.1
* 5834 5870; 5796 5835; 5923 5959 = 2.5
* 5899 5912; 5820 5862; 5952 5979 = 2.8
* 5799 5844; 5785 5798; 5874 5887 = -4.2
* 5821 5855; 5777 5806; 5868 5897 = -4.5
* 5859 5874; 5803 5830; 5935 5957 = 1.6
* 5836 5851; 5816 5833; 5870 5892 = -1.2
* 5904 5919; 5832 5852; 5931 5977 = 2.1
